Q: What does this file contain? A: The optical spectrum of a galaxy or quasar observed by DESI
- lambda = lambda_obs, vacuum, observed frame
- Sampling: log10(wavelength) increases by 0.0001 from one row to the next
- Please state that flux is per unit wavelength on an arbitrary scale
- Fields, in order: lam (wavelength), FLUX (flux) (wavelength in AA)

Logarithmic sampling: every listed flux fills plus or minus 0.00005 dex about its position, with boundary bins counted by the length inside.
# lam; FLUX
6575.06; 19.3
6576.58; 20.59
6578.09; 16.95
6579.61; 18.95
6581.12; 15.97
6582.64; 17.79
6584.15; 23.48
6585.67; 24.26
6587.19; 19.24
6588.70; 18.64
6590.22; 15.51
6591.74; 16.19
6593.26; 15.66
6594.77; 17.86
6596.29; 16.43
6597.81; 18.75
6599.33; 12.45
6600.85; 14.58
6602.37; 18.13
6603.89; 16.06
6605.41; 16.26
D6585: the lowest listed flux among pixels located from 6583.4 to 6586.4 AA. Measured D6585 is 23.48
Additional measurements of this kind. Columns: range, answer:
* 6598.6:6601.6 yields 12.45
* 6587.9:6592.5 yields 15.51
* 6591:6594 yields 15.66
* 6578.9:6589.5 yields 15.97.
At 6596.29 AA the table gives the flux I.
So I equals 16.43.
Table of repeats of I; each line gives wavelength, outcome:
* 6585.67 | 24.26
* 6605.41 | 16.26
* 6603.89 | 16.06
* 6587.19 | 19.24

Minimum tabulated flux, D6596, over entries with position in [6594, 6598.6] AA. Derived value 16.43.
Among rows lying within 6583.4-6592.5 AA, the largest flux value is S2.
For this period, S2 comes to 24.26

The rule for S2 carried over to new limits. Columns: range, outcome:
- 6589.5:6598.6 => 18.75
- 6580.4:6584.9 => 23.48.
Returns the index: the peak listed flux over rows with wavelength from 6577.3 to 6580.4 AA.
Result 18.95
